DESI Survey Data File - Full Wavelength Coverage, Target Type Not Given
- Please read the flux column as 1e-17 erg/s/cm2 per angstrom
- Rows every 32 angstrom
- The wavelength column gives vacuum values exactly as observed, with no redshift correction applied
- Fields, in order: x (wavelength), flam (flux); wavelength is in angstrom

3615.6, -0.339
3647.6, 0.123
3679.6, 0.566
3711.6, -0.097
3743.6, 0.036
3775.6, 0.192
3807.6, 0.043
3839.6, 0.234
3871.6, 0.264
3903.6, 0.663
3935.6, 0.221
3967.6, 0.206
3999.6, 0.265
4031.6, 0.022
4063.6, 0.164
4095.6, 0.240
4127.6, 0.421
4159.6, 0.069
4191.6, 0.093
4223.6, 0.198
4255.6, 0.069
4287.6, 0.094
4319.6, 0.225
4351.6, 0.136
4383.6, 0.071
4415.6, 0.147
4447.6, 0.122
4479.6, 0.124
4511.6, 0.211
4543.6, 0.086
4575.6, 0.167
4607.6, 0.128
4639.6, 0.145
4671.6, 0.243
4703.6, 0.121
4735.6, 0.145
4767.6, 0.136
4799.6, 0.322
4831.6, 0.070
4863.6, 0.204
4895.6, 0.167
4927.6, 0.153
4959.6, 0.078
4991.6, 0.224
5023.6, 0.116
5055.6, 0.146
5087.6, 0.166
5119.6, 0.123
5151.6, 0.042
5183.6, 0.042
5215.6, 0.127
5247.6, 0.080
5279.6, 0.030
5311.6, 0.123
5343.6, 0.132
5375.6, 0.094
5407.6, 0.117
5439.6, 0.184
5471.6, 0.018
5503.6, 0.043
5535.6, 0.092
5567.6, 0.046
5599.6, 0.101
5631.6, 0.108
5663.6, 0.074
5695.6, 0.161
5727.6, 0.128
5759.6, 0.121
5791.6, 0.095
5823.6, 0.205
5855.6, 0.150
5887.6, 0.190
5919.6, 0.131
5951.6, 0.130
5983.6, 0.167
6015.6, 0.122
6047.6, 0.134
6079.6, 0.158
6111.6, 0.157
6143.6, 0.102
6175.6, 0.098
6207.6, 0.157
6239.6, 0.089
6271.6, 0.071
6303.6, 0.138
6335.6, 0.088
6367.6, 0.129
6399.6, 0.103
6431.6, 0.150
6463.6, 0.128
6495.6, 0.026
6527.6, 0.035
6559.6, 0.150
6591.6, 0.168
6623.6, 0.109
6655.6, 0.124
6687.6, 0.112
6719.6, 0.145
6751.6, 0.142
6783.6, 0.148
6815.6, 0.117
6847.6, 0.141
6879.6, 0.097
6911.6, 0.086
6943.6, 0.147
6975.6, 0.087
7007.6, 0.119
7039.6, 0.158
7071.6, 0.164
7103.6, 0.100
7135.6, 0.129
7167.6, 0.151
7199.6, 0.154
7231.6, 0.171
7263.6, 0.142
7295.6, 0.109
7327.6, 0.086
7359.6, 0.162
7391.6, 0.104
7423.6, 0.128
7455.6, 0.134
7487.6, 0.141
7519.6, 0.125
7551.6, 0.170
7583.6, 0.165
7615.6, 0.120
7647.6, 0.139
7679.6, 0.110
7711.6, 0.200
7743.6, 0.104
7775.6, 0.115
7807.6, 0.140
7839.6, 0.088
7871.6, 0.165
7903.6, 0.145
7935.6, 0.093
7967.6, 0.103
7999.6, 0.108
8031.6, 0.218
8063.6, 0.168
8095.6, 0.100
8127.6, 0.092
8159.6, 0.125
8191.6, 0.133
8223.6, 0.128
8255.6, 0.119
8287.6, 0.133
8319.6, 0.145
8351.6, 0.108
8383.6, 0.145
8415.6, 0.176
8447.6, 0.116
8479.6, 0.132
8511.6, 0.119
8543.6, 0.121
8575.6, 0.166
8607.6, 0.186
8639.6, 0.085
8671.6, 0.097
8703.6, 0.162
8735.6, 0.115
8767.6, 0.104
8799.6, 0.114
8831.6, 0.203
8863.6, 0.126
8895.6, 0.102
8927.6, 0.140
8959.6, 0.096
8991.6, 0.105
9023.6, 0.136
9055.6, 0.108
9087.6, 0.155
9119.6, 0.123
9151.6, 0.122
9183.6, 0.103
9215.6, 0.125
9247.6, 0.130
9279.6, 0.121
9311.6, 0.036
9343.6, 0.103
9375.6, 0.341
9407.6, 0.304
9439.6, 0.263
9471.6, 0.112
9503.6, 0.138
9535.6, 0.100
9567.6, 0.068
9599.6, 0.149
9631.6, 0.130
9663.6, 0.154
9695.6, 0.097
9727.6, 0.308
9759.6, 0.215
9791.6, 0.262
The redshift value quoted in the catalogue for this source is 1.517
